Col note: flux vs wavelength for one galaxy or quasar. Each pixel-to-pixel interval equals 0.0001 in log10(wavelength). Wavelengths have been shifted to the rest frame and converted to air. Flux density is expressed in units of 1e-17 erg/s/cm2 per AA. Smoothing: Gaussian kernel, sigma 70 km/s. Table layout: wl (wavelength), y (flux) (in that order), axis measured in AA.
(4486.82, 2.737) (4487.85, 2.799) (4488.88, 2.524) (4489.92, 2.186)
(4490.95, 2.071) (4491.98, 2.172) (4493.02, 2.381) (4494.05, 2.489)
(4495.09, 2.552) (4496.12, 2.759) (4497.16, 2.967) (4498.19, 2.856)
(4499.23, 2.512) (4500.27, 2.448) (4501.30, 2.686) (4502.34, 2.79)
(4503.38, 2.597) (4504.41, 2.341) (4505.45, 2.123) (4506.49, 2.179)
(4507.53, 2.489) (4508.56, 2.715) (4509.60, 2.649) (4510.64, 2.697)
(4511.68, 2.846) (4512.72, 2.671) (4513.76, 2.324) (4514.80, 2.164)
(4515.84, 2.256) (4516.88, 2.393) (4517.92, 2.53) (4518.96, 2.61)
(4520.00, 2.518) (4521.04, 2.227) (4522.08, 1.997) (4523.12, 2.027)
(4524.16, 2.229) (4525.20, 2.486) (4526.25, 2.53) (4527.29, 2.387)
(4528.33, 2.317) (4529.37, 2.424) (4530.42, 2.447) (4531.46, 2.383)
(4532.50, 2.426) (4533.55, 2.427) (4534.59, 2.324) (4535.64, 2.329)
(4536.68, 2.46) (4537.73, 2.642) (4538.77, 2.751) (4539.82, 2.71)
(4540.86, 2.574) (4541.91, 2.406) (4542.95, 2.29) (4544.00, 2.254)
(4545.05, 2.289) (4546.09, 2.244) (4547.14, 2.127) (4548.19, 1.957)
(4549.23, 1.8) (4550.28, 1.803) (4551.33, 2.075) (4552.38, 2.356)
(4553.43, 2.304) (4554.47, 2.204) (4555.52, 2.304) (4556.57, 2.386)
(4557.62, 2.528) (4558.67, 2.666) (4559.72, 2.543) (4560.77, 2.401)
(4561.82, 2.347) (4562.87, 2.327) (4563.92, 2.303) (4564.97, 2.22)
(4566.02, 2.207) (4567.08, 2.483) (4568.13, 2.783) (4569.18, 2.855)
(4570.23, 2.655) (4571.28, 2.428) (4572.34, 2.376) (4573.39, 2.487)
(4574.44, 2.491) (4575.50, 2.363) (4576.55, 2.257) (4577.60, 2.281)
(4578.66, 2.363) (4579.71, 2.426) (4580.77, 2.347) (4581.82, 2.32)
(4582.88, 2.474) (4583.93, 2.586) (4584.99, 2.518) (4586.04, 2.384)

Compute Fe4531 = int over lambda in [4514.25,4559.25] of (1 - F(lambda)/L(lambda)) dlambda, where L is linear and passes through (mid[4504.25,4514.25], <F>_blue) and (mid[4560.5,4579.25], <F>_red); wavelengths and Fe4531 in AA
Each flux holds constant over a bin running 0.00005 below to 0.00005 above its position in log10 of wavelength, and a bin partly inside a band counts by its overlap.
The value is 2.4 AA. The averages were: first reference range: 2.51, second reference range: 2.42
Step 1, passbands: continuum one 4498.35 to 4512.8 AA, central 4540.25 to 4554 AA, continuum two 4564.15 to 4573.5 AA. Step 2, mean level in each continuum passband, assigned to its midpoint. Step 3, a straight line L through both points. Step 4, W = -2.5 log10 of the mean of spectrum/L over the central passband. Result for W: 0.15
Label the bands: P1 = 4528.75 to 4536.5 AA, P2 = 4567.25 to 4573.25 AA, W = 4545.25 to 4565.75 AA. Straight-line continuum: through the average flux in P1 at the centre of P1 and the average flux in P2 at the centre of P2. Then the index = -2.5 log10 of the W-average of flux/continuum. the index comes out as 0.12 mag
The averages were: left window 2.4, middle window 2.26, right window 2.6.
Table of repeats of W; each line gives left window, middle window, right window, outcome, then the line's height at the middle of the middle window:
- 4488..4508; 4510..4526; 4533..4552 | 0.001 mag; 2.4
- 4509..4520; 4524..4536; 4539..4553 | -0.010 mag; 2.38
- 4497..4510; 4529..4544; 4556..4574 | 0.020 mag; 2.51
